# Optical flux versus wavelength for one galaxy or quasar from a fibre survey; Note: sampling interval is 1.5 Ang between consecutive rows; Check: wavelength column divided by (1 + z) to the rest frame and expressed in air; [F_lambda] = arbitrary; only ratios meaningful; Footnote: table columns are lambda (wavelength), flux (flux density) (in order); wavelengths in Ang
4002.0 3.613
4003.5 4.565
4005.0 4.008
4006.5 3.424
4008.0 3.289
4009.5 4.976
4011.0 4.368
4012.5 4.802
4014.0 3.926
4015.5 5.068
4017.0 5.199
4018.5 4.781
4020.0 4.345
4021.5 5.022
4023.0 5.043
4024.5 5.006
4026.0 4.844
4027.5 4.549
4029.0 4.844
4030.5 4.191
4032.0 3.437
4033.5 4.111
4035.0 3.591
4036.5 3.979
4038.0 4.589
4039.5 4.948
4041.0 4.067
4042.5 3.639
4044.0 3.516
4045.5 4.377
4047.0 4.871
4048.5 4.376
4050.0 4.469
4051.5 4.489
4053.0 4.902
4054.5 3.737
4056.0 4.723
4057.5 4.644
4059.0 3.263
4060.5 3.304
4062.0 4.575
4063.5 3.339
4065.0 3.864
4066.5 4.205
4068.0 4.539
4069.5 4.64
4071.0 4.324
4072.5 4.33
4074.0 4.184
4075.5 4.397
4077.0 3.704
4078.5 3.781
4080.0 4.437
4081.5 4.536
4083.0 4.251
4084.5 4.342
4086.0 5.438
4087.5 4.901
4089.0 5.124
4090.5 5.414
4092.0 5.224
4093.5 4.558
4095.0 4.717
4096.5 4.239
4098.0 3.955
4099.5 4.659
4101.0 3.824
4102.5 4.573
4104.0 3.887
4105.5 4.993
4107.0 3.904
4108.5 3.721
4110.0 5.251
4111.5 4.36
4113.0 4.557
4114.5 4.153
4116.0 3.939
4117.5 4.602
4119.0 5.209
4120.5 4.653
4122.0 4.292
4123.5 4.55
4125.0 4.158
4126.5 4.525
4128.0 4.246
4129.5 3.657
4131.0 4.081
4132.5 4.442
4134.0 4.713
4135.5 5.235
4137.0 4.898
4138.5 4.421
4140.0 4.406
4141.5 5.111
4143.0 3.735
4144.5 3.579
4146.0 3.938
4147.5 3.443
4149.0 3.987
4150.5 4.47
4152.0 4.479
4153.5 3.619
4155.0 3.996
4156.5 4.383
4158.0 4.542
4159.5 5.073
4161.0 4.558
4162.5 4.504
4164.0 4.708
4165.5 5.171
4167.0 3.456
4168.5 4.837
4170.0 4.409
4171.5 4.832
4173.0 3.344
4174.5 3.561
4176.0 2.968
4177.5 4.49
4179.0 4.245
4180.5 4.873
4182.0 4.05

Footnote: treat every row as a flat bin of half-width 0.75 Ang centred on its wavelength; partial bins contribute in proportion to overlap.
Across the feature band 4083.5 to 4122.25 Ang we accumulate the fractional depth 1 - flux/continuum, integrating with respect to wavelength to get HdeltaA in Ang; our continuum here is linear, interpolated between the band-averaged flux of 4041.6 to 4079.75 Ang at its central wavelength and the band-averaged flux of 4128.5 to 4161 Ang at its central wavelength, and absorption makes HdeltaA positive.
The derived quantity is -3.0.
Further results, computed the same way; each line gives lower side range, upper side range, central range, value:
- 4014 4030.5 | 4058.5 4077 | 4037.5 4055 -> 0.3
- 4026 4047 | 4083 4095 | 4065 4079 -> 1.4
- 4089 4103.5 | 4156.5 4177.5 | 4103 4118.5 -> 0.6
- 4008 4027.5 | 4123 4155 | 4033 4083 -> 4.0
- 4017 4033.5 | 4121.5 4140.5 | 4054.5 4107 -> 1.8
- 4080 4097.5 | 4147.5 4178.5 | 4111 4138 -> 0.3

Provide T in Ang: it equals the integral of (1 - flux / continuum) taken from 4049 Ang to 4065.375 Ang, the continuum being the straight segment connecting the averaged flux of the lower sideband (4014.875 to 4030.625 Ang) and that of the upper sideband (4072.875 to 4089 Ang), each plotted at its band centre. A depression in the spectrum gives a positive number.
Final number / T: 1.66 Ang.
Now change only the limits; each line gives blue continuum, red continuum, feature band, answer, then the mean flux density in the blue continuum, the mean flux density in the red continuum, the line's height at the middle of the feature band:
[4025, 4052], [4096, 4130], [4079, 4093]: -1.63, 4.28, 4.35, 4.32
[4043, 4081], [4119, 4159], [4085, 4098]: -1.96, 4.2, 4.31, 4.24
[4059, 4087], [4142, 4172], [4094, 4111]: -0.41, 4.21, 4.29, 4.24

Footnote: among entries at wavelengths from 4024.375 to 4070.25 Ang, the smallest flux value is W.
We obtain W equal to 3.263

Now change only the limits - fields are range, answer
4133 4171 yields 3.443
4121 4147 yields 3.579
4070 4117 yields 3.704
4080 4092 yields 4.251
